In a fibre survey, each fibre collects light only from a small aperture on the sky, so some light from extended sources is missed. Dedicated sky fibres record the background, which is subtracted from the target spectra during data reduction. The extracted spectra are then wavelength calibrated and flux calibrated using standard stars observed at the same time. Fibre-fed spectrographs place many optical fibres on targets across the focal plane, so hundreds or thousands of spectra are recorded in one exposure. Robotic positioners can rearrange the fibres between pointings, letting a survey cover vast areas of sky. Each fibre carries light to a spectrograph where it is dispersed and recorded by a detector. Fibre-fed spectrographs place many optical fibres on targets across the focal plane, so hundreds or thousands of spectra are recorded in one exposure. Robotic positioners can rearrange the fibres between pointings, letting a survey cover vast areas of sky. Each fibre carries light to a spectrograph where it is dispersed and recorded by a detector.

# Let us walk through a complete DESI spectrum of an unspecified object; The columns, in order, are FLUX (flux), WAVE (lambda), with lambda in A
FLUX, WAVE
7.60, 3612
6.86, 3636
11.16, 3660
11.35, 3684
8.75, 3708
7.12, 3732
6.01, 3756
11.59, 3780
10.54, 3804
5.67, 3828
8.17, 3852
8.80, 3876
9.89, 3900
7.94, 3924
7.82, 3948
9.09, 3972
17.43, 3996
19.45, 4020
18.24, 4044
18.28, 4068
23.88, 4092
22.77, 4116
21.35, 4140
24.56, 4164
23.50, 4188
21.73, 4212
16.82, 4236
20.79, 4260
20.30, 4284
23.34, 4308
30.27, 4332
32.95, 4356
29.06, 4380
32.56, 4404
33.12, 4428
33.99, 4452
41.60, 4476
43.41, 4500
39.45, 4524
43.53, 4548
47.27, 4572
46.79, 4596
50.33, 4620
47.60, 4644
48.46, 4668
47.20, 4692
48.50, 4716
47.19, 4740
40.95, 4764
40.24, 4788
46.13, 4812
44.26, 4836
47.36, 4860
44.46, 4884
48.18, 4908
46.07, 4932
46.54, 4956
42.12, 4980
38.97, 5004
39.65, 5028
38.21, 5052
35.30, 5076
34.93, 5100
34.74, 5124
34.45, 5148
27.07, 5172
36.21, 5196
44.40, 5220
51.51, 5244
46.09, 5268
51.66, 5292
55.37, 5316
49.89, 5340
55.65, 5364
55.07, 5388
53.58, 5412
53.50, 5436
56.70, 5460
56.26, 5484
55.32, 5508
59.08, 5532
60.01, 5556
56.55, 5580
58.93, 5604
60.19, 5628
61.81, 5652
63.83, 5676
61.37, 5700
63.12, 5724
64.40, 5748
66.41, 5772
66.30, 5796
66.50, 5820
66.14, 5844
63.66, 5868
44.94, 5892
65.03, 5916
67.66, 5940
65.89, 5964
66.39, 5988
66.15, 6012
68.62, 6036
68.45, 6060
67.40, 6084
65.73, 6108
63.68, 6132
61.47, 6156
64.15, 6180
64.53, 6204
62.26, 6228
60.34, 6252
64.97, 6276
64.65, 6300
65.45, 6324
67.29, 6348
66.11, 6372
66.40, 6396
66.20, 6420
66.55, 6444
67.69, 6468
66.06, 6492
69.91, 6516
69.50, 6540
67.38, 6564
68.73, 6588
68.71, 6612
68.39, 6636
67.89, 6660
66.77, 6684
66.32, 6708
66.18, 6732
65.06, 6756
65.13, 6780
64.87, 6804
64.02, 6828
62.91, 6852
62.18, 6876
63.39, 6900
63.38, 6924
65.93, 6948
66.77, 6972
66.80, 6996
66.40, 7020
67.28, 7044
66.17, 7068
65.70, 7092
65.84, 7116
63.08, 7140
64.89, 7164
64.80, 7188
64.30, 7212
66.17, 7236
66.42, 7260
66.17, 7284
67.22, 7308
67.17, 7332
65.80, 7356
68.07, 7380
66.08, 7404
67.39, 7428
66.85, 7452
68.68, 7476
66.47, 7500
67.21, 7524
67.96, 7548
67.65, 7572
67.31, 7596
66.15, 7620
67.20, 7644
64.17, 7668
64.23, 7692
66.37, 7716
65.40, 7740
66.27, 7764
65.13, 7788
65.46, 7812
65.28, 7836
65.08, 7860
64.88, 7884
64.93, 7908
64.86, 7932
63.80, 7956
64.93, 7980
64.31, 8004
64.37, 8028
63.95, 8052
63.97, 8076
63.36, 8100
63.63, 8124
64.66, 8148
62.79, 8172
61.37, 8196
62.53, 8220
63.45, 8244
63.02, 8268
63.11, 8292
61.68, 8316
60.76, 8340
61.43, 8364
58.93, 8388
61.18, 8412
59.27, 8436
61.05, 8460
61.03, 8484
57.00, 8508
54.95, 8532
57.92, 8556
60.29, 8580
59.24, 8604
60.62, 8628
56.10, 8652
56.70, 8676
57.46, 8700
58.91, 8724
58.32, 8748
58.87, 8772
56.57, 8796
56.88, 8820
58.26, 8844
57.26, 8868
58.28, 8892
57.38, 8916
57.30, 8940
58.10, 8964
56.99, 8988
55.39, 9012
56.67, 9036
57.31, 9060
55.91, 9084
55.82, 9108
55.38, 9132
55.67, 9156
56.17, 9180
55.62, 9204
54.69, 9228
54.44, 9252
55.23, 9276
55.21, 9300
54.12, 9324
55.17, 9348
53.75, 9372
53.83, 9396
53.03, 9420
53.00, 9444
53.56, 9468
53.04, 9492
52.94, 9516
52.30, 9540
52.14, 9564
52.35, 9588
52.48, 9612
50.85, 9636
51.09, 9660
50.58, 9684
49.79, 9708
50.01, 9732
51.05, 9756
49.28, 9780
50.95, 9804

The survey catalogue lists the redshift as 0.000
